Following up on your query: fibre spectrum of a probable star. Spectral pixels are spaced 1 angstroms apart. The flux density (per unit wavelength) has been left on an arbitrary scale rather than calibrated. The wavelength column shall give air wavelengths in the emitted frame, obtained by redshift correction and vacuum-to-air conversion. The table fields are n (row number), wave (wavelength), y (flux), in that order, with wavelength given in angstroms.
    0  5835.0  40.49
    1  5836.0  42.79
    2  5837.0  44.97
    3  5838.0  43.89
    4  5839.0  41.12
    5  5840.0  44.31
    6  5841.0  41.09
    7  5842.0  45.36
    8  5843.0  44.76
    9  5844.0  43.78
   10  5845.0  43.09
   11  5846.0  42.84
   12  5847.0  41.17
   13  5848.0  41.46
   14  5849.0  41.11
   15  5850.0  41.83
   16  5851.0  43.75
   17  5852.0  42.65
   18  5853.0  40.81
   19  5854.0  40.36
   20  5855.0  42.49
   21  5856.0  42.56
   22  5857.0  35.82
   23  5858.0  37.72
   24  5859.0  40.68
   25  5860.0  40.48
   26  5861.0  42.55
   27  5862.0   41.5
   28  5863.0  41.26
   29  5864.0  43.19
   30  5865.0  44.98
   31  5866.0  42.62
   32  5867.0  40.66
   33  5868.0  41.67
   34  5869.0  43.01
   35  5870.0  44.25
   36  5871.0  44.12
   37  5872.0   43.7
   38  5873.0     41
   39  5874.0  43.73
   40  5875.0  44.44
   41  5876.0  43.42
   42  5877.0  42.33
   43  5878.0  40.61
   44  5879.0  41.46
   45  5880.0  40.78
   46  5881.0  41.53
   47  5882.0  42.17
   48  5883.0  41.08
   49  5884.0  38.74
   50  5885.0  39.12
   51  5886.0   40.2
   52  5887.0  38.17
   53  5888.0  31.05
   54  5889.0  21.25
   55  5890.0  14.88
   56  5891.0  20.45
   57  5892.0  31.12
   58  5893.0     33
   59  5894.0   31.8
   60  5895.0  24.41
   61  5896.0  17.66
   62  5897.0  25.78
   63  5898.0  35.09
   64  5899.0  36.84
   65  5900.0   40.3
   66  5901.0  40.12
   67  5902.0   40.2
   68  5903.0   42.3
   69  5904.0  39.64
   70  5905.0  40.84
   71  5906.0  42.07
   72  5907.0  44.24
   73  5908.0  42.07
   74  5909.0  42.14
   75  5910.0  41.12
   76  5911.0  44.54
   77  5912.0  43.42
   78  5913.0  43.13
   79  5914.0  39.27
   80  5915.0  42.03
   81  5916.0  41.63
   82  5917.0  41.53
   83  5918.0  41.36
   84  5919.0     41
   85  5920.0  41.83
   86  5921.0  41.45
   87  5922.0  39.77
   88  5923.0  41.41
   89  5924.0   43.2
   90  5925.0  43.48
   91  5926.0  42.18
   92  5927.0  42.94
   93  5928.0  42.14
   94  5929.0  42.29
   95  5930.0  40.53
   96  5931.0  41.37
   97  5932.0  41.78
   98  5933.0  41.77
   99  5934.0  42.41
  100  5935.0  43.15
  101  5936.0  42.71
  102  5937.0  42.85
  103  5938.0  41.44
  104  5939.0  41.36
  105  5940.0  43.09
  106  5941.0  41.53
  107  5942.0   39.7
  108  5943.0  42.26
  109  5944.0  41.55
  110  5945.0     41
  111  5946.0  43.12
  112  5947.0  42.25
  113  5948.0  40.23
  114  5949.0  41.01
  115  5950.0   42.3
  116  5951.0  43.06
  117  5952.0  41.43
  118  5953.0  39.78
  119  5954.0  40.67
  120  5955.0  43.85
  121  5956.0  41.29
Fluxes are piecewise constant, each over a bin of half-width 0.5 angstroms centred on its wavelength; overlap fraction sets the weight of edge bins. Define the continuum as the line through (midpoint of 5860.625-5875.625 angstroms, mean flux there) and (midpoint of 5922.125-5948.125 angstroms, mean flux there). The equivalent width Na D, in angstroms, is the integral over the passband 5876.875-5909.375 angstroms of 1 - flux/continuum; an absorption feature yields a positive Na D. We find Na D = 5.2 angstroms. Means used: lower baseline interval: 42.9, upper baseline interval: 42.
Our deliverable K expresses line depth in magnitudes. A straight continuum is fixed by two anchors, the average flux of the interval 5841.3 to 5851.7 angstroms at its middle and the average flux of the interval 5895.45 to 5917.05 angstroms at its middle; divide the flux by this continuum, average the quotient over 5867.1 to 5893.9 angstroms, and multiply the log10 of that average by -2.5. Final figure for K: 0.08 mag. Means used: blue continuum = 42.9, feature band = 37.9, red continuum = 39.3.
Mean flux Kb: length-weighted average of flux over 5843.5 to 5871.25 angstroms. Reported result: 41.9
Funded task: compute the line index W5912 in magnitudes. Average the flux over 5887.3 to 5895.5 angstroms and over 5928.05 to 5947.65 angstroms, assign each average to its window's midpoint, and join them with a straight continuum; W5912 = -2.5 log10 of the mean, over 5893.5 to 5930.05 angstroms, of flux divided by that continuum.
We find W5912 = -0.20 mag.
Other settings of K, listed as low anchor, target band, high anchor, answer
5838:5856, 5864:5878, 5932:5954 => -0.02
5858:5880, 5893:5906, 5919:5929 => 0.21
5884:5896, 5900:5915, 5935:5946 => -0.23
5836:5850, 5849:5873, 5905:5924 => 0.02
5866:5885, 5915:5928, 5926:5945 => 0.00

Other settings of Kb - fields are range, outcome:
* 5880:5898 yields 31.7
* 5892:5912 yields 37.1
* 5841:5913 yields 39.4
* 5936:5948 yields 41.8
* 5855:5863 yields 40.4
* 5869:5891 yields 38.6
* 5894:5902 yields 32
